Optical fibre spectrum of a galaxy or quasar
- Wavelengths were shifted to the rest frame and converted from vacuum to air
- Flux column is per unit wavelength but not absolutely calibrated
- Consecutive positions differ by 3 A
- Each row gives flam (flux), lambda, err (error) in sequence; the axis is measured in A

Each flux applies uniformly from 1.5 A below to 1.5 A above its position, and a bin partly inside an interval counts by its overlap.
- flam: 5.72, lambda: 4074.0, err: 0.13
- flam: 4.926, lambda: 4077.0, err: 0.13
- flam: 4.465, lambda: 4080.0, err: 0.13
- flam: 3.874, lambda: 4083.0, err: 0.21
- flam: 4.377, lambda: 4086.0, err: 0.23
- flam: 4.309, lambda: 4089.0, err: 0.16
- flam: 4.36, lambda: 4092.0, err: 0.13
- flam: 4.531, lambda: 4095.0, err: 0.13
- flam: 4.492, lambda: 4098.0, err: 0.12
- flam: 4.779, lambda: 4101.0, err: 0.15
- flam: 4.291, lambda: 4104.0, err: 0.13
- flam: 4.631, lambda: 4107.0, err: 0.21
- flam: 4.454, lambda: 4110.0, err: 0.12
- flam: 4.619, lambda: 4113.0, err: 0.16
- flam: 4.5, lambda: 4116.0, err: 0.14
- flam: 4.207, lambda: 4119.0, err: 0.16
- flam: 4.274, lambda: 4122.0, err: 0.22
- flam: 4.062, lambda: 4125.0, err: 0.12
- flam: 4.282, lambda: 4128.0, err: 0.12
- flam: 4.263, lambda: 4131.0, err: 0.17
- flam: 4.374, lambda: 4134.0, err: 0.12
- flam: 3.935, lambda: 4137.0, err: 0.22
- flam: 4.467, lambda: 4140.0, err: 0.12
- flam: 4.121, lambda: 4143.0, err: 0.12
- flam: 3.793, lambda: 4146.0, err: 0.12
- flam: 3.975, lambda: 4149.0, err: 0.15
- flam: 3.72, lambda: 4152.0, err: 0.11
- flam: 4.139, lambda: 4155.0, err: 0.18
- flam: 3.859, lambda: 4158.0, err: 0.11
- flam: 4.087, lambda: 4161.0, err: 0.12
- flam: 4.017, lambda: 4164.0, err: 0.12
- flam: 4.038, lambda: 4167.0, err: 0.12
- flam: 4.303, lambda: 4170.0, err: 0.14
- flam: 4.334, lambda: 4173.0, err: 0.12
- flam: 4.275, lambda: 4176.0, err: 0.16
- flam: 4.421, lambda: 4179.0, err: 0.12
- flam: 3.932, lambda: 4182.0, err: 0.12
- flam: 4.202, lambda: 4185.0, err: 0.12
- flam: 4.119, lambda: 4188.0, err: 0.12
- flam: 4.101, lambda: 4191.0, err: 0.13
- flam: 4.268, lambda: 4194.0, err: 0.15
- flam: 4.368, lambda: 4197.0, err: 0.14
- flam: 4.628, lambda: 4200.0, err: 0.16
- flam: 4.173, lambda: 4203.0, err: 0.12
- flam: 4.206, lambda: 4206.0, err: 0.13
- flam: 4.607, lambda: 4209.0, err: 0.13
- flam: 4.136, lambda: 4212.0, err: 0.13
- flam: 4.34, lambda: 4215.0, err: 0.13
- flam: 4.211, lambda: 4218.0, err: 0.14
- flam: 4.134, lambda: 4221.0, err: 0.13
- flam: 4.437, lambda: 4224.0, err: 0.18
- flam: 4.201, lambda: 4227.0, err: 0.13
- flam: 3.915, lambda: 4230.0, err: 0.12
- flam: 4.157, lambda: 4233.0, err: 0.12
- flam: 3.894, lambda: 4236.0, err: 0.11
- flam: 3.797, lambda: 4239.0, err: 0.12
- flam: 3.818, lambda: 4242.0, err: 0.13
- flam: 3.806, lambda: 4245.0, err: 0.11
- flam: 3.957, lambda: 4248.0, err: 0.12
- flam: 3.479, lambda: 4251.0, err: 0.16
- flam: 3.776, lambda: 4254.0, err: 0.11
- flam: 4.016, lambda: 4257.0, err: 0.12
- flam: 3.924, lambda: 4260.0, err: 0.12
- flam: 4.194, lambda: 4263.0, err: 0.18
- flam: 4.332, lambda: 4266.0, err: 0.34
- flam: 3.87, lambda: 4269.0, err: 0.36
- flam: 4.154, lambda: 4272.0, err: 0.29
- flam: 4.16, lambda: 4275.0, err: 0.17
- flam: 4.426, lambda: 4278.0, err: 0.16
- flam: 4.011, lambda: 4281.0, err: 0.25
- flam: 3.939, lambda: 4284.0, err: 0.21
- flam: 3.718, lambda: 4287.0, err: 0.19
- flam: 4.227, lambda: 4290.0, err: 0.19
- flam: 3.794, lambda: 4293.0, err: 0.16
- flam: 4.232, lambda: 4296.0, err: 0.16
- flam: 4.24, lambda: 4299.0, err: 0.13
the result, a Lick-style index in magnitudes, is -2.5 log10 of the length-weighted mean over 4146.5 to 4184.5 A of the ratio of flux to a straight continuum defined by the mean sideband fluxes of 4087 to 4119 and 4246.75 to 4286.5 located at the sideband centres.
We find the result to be 0.06 mag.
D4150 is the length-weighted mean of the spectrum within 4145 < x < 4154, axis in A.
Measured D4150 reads 3.85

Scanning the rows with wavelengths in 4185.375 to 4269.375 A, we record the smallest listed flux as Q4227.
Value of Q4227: 3.479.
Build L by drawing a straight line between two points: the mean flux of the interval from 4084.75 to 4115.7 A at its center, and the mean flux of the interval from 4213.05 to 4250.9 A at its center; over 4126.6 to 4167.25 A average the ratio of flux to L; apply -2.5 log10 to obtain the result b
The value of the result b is 0.065 mag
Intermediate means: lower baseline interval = 4.49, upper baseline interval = 4.04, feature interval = 4.08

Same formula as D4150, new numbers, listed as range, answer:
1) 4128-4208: 4.16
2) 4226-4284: 3.99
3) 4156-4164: 3.99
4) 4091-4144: 4.37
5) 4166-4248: 4.18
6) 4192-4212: 4.35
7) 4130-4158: 4.07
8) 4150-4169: 3.99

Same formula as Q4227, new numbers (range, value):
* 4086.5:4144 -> 3.935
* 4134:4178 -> 3.72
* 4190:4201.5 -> 4.101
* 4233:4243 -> 3.797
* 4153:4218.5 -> 3.859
